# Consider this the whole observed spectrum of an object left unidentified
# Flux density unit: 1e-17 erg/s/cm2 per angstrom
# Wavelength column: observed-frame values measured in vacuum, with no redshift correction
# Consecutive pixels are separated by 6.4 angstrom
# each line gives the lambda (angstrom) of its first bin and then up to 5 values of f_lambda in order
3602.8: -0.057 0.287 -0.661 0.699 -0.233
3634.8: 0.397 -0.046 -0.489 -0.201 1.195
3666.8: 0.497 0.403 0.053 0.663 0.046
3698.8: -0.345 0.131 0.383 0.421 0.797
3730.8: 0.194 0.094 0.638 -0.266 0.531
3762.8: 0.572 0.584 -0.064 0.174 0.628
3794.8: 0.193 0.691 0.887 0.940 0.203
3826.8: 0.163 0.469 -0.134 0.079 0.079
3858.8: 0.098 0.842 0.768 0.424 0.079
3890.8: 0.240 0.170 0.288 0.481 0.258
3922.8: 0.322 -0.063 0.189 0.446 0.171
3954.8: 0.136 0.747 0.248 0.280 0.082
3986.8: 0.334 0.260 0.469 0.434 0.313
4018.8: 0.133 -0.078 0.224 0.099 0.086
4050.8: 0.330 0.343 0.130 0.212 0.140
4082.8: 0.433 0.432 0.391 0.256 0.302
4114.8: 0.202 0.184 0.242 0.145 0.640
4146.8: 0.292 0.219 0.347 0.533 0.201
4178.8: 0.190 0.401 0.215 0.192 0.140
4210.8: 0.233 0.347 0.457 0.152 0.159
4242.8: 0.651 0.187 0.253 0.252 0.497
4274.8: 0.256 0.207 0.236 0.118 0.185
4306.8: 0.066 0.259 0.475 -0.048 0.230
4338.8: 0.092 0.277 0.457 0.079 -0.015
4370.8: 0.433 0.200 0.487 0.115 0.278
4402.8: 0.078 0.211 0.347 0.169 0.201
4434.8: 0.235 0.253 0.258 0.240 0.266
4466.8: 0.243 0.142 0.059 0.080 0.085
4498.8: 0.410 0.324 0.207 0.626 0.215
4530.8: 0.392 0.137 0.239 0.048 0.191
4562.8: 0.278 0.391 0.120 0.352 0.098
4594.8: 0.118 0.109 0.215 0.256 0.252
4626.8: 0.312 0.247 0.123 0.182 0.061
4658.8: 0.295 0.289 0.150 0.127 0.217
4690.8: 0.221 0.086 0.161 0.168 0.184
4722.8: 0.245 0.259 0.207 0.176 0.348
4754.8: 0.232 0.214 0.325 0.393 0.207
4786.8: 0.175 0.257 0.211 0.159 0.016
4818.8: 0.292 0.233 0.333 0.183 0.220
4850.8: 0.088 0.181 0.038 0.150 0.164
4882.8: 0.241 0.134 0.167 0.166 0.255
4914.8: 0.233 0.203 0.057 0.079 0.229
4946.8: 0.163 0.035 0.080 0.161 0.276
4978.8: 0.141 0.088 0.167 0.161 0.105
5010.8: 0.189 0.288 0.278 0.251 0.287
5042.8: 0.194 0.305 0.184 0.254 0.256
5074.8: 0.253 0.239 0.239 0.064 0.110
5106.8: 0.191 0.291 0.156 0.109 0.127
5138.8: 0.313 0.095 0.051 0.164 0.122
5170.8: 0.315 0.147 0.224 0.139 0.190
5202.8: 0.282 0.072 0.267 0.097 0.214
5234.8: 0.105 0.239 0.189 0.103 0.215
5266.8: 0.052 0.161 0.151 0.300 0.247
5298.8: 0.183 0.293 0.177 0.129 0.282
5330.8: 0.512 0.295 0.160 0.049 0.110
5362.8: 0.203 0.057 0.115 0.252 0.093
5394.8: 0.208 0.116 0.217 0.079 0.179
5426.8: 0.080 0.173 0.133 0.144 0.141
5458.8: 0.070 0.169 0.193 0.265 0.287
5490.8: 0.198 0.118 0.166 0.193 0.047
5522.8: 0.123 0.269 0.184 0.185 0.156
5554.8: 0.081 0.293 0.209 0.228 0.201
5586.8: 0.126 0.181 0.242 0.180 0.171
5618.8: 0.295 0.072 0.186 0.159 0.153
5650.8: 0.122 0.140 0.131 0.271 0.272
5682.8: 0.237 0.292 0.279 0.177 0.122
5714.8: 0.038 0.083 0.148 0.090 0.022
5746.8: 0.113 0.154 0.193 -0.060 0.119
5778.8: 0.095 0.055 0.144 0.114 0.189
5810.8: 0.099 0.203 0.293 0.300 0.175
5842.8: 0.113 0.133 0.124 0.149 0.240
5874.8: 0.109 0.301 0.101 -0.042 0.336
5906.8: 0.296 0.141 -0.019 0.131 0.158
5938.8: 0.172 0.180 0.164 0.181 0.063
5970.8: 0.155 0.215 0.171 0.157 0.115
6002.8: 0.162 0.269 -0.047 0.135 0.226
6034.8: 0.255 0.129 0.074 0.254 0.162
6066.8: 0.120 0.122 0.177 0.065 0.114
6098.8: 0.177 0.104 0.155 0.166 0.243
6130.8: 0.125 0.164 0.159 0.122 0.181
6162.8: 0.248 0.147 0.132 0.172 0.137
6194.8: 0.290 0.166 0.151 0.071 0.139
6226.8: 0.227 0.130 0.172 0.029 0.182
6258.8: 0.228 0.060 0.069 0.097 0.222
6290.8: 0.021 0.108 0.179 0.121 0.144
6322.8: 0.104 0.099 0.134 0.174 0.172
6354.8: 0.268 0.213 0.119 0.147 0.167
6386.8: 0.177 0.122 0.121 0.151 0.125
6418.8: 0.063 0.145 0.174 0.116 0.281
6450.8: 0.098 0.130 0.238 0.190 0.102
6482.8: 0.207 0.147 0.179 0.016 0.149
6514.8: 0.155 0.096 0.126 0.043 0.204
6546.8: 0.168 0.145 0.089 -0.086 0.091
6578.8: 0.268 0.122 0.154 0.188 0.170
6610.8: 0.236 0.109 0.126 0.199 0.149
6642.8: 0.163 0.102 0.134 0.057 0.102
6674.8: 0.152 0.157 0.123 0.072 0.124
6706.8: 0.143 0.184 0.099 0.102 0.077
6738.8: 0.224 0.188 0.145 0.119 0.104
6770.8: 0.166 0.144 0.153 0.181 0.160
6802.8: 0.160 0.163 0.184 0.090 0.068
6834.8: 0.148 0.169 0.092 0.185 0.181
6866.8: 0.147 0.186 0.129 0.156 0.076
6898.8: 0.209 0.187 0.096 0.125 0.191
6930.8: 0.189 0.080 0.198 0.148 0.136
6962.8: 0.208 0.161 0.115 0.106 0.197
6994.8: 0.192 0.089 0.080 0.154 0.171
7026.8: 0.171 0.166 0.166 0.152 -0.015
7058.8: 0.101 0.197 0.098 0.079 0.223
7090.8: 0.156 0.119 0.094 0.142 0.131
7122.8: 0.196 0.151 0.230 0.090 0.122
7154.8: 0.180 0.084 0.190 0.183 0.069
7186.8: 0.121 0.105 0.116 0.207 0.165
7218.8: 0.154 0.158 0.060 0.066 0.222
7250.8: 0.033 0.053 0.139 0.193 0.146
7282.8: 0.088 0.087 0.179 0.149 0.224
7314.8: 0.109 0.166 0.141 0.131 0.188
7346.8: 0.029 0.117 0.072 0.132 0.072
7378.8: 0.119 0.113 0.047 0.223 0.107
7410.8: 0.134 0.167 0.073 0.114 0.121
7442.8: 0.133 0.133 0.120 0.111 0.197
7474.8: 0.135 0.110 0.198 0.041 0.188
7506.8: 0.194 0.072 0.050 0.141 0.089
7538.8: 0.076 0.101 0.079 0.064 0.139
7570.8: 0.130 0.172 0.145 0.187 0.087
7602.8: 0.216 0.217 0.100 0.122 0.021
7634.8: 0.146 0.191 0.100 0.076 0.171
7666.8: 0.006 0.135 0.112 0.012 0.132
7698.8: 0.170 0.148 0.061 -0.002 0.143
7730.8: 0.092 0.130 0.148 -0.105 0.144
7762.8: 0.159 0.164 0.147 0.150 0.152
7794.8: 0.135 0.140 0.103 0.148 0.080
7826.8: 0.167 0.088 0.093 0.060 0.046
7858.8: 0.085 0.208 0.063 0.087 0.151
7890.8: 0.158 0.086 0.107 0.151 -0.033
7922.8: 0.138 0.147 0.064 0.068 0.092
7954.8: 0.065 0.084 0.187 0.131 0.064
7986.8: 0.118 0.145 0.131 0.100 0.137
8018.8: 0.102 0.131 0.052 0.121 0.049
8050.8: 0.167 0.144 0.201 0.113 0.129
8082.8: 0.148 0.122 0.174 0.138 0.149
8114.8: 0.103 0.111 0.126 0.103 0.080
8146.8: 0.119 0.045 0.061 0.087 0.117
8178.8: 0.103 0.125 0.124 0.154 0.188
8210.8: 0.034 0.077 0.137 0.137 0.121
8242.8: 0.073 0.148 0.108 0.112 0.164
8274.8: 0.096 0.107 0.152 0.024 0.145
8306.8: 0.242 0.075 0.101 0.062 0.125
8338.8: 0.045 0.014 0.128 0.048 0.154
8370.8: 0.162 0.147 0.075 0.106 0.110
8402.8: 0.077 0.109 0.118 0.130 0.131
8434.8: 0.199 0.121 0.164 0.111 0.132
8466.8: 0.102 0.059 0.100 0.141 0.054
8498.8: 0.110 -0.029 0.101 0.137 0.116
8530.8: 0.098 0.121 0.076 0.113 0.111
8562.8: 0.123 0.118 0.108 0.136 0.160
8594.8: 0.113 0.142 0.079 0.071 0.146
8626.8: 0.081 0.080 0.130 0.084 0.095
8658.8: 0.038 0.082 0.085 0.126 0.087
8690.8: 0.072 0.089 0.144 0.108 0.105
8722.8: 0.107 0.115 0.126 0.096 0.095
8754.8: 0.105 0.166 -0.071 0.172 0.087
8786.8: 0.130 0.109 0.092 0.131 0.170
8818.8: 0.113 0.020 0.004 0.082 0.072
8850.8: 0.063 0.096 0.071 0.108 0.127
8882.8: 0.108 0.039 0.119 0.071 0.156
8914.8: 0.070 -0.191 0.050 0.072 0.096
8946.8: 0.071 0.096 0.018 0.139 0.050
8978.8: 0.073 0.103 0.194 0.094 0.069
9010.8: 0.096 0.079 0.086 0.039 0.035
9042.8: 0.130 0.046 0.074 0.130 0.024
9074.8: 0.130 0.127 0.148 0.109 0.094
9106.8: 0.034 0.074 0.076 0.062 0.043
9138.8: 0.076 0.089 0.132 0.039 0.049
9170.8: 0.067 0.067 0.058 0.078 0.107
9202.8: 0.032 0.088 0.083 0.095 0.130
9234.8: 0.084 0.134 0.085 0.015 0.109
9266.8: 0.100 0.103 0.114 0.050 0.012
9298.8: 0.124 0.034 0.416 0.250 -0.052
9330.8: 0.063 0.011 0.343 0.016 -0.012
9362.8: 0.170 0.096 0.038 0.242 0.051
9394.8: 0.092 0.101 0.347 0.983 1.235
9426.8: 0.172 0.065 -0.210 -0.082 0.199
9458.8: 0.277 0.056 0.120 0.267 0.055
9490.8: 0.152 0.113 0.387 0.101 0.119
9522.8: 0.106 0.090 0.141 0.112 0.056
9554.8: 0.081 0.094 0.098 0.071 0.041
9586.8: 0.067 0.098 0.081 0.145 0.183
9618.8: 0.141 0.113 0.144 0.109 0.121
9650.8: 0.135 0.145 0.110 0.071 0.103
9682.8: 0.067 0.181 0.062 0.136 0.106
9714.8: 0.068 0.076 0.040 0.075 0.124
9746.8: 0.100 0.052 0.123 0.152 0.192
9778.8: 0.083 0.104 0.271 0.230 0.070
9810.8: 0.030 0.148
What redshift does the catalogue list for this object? 1.53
